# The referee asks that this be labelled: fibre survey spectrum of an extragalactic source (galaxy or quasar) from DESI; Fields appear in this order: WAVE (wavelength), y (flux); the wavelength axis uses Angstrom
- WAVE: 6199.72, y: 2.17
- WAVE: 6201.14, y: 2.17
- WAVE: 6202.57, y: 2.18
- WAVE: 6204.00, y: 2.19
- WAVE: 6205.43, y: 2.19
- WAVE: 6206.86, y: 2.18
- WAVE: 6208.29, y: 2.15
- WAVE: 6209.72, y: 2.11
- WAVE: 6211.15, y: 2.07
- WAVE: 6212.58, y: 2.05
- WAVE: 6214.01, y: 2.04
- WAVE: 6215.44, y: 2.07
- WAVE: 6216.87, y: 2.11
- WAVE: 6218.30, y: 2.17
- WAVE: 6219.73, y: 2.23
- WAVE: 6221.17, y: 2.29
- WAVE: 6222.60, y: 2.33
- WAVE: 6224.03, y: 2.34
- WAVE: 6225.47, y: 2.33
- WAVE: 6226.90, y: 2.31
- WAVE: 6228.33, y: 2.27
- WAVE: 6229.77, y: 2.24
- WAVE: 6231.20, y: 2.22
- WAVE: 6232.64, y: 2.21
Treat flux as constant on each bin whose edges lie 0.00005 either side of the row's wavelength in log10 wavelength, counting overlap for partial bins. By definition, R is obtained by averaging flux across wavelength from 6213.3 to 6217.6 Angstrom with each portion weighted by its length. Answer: 2.08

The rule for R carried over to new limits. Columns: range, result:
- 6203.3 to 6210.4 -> 2.16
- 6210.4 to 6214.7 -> 2.05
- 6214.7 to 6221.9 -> 2.17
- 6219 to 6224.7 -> 2.3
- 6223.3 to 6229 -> 2.31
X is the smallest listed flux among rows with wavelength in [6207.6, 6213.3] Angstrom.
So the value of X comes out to 2.05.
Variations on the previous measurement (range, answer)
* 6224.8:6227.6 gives 2.31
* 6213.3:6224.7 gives 2.04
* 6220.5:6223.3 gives 2.29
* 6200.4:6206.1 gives 2.17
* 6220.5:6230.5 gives 2.24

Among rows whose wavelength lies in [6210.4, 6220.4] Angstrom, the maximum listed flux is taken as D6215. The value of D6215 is 2.23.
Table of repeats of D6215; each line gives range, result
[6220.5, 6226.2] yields 2.34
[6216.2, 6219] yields 2.17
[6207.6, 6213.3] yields 2.15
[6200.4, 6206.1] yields 2.19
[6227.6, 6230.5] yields 2.27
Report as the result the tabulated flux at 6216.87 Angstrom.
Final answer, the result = 2.11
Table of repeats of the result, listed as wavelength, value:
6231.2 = 2.22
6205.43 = 2.19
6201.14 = 2.17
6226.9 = 2.31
